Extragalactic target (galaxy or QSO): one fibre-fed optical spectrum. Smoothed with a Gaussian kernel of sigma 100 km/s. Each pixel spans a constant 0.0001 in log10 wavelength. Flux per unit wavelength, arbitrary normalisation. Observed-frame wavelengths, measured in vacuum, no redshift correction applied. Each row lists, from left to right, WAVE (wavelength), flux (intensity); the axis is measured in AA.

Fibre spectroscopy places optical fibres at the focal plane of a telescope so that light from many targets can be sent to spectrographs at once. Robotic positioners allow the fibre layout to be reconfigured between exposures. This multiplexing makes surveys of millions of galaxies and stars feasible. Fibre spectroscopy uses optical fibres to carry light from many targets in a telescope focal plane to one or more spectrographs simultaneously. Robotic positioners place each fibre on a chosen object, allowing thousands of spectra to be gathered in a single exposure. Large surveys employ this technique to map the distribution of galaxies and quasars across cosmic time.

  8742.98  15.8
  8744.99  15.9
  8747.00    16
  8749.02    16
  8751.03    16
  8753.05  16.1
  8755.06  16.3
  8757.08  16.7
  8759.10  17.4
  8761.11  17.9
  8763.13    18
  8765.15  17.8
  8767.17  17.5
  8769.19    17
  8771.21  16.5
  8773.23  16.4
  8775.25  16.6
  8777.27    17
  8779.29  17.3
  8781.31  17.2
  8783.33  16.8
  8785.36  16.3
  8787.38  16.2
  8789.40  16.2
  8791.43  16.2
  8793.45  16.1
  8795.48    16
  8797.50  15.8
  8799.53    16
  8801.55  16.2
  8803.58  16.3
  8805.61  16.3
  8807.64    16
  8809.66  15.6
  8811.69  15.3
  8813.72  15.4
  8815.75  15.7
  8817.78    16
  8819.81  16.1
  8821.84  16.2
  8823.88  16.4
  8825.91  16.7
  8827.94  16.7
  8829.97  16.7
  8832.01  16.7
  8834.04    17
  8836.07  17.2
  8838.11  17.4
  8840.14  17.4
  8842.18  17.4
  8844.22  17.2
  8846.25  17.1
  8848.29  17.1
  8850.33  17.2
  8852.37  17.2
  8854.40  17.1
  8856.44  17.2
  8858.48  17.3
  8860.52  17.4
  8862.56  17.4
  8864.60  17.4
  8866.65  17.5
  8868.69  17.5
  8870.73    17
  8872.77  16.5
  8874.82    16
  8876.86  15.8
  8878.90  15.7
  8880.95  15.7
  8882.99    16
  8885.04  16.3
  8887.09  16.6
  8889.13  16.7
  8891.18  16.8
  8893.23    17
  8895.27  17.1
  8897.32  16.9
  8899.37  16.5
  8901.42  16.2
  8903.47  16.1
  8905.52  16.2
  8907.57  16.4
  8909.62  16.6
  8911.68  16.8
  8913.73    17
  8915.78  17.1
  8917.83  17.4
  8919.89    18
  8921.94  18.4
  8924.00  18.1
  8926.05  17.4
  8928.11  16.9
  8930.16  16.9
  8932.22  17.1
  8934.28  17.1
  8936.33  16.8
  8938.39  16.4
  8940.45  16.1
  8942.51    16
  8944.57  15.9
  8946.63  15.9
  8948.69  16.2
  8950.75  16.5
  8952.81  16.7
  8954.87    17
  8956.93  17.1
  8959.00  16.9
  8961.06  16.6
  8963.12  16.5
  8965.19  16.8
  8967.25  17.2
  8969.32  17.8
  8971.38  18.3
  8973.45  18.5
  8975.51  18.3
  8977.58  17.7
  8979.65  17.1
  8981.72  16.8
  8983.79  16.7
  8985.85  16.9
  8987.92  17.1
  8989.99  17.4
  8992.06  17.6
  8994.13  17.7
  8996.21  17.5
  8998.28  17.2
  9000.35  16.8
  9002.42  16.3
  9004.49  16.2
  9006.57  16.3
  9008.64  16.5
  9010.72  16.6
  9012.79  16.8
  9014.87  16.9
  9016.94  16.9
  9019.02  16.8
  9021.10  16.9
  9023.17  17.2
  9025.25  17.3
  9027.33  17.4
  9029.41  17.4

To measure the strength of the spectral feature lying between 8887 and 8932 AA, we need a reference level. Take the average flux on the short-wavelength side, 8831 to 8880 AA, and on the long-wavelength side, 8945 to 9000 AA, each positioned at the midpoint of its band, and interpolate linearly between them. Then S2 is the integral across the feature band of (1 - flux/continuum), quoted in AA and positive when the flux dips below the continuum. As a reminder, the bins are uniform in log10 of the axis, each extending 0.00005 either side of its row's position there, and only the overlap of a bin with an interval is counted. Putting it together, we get 0.3 AA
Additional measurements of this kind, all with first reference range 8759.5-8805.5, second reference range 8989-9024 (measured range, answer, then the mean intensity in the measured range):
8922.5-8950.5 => 0.2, 16.7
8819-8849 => -0.3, 16.9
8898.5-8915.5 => 0.3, 16.5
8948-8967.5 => 0.1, 16.7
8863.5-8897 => 0.4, 16.6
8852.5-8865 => -0.4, 17.3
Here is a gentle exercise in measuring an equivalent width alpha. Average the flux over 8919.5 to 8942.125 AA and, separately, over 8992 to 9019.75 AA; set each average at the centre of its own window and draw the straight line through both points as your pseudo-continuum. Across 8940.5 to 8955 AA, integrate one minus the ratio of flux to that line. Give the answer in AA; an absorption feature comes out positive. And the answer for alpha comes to 0.7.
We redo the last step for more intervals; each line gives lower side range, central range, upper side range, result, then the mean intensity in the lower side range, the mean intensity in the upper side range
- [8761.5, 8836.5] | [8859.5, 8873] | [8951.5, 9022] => -0.48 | 16.5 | 17.1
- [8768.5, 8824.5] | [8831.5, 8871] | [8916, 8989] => -1.70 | 16.2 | 17.1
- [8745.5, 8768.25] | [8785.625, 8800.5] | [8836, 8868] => 0.82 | 16.9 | 17.3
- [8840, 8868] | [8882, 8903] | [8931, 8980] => 0.67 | 17.3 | 16.9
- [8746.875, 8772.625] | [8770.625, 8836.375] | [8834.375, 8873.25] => 2.79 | 16.9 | 17.2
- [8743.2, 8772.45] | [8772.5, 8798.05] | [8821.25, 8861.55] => 0.56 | 16.8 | 17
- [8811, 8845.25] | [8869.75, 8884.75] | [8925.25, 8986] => 0.54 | 16.6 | 16.9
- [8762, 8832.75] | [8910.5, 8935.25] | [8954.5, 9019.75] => -0.70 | 16.4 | 17.1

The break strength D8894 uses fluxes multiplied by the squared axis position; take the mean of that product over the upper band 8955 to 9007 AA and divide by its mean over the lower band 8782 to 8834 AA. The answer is 1.1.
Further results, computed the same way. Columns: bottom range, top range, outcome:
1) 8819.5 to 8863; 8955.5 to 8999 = 1.05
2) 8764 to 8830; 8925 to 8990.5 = 1.07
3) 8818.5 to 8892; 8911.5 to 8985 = 1.04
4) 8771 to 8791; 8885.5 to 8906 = 1.02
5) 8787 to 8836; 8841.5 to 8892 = 1.05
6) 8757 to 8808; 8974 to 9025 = 1.07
